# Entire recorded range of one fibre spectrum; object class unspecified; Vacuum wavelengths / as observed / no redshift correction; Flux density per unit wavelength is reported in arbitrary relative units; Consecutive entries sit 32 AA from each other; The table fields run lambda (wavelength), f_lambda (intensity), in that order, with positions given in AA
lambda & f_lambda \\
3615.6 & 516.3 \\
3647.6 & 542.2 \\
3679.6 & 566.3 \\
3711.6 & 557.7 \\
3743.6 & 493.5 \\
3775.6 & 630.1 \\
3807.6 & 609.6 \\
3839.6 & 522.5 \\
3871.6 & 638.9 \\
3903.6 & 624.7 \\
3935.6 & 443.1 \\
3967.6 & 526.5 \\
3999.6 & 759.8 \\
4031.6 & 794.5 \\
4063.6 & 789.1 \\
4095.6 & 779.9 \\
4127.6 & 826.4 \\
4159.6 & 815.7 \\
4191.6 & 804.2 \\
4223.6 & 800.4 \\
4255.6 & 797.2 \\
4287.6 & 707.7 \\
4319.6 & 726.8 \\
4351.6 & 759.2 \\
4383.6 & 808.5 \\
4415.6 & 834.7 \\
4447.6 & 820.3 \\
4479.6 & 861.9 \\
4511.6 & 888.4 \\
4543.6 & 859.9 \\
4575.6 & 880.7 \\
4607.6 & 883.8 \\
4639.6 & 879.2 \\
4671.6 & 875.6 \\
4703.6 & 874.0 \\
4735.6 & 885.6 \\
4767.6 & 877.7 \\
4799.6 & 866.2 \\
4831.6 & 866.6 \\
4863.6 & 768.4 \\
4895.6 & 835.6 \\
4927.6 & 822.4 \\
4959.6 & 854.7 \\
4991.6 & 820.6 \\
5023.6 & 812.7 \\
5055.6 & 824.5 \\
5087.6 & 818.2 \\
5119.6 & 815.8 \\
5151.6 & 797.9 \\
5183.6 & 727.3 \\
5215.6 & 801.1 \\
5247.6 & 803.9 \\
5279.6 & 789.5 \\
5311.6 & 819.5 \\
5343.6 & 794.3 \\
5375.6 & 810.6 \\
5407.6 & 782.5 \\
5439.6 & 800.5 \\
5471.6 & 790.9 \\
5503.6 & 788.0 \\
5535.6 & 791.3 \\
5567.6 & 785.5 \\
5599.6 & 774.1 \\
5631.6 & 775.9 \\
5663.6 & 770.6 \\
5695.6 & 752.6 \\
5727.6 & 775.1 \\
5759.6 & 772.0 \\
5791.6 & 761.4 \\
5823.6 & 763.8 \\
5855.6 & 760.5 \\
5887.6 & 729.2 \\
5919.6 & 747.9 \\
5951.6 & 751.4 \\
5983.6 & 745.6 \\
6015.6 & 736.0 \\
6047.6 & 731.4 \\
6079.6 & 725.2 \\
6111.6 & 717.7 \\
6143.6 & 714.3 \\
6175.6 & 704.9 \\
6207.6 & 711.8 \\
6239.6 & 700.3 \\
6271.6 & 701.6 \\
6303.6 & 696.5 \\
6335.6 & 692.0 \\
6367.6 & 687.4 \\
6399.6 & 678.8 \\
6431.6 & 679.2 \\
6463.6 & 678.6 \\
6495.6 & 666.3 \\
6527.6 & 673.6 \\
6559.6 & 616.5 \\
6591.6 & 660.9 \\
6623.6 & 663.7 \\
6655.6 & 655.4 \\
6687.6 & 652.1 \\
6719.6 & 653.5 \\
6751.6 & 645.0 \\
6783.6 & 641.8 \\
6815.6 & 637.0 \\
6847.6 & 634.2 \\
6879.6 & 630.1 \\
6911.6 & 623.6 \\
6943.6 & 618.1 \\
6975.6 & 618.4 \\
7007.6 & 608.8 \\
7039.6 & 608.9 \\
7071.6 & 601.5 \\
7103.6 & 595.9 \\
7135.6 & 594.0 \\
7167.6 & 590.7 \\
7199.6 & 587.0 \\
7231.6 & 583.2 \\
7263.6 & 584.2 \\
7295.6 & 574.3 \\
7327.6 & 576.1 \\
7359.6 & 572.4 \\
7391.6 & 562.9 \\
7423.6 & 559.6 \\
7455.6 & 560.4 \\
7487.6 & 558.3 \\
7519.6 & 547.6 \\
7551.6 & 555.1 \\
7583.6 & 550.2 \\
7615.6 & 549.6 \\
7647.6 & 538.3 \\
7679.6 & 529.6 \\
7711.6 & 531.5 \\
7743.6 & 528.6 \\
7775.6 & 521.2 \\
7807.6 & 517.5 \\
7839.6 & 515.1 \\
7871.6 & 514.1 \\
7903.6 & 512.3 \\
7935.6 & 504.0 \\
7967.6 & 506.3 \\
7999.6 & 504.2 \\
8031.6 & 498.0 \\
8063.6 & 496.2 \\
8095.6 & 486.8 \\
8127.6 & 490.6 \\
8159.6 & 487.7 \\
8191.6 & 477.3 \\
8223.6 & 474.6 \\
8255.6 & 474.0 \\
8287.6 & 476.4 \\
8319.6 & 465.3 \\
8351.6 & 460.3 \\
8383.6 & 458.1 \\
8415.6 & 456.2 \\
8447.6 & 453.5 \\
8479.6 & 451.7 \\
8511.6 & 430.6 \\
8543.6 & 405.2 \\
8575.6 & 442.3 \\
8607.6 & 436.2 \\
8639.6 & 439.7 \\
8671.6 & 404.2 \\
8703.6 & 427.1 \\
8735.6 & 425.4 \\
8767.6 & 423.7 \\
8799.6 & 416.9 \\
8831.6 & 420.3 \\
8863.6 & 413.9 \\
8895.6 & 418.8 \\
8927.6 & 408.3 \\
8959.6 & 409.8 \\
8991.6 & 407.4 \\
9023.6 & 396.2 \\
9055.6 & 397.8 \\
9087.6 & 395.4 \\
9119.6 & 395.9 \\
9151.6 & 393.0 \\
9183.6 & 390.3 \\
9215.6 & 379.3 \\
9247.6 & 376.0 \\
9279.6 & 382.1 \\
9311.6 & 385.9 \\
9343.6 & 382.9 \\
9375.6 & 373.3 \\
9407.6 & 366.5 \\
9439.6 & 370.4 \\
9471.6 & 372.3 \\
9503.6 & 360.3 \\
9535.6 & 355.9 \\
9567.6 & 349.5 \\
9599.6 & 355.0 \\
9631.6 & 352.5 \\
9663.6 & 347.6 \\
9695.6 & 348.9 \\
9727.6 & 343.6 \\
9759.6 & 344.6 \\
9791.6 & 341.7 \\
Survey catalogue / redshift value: 0.00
